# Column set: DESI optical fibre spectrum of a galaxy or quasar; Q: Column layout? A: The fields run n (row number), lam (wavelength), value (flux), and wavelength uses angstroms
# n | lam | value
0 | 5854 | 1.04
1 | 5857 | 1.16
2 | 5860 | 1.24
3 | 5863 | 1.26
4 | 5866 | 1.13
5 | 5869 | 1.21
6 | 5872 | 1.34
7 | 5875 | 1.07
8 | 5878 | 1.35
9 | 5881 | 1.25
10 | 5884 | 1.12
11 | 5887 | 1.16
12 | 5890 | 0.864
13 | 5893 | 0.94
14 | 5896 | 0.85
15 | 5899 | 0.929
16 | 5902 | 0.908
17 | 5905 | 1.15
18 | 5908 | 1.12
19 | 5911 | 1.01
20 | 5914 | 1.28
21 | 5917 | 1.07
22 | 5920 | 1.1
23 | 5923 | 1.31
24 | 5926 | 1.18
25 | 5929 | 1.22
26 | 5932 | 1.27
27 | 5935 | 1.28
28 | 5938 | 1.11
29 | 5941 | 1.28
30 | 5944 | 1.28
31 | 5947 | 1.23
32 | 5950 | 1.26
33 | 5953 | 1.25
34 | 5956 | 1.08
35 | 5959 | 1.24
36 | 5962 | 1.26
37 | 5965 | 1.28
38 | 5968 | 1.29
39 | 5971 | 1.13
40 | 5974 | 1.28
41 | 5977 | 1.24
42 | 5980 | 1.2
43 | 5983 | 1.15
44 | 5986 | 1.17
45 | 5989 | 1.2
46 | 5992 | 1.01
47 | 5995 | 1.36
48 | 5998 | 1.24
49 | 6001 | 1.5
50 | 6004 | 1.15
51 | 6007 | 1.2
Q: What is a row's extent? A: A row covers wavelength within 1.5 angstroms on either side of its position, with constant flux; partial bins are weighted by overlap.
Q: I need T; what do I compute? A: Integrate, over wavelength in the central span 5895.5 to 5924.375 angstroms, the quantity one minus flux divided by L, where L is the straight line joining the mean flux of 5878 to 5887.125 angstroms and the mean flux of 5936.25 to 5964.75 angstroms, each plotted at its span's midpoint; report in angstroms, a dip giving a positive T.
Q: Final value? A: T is 3.21 angstroms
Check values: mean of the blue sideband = 1.21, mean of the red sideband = 1.22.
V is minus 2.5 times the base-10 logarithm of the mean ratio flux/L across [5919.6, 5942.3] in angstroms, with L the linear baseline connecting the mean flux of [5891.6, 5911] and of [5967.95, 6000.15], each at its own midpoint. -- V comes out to -0.15 mag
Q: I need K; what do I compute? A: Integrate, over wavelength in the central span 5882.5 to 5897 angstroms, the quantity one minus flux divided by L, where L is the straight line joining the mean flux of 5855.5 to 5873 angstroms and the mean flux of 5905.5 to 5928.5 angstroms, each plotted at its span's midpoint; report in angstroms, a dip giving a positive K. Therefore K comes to 2.4 angstroms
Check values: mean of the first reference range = 1.22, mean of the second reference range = 1.16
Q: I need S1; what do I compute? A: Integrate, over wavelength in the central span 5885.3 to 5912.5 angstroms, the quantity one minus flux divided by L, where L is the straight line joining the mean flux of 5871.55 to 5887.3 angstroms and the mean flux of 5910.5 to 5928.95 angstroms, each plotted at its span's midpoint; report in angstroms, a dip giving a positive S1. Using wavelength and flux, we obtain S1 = 4.5 angstroms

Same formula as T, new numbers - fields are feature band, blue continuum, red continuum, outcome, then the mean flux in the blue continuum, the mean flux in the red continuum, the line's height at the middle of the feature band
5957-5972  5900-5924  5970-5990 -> -0.8 angstroms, 1.11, 1.2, 1.18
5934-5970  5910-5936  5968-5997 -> -1.2 angstroms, 1.19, 1.2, 1.2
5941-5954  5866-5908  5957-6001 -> -0.9 angstroms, 1.09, 1.23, 1.18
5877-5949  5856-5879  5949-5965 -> 5.0 angstroms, 1.22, 1.22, 1.22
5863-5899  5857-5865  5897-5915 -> 1.2 angstroms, 1.23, 1.05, 1.15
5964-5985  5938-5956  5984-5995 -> -0.6 angstroms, 1.23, 1.16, 1.19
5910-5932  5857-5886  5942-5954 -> 1.1 angstroms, 1.21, 1.26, 1.24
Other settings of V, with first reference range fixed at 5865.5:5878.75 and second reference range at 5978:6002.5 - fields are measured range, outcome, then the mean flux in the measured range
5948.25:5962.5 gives 0.01 mag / 1.22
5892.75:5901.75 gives 0.33 mag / 0.902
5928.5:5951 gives -0.01 mag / 1.24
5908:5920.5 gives 0.10 mag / 1.12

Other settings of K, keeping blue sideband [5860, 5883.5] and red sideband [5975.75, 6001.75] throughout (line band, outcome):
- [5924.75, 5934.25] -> 0.0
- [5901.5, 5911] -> 1.2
